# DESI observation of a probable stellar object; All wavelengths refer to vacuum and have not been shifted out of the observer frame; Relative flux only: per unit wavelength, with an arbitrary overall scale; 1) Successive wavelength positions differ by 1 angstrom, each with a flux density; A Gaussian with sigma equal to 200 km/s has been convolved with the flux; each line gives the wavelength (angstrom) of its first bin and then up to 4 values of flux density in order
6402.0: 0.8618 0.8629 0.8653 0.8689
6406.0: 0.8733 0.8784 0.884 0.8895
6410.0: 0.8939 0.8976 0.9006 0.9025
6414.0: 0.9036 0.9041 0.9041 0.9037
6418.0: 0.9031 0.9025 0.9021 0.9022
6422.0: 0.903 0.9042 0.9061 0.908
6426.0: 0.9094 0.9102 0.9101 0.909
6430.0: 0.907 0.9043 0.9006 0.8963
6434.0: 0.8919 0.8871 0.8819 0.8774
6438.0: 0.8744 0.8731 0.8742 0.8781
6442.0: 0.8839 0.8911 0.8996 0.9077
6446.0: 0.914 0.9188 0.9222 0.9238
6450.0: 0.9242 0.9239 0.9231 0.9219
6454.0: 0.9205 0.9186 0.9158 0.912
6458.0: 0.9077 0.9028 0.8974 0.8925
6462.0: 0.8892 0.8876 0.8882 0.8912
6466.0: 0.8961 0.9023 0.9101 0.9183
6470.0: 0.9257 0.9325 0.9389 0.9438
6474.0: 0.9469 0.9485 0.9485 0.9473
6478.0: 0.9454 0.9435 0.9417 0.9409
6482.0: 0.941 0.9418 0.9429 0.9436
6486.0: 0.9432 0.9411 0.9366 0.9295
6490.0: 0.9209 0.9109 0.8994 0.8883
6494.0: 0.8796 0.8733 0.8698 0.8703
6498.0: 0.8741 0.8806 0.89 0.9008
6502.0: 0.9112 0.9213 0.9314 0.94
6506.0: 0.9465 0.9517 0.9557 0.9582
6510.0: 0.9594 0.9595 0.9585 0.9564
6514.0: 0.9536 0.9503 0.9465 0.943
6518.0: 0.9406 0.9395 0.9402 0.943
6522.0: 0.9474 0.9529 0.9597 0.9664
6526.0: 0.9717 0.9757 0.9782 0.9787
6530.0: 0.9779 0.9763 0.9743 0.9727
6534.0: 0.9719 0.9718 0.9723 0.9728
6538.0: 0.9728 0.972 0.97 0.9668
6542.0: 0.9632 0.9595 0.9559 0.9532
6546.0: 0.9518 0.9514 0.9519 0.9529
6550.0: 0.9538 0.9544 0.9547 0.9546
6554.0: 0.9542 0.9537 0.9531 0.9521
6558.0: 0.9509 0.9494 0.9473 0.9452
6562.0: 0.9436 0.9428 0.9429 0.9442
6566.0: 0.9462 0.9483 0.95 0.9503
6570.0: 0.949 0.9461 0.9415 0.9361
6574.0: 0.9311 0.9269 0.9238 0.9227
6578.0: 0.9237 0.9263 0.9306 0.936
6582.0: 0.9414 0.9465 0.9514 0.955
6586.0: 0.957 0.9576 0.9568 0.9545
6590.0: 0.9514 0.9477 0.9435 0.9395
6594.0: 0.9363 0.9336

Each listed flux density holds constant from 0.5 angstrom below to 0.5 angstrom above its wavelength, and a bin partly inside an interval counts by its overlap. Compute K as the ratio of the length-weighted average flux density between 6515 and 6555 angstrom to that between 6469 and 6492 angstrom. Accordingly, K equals 1.02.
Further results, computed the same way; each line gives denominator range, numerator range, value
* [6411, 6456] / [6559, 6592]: 1.04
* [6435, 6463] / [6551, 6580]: 1.05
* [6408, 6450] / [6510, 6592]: 1.06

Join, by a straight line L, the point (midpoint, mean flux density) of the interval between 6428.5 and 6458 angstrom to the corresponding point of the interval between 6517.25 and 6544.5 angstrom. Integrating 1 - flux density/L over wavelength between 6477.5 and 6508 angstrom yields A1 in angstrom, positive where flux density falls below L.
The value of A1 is 0.6 angstrom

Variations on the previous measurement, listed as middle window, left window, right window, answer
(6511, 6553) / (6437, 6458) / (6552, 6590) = -1.27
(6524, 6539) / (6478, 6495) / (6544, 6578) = -0.56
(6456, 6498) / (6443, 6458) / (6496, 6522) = 0.28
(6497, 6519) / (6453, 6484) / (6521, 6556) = 0.28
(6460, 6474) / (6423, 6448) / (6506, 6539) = 0.16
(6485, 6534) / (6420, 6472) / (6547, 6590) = -0.60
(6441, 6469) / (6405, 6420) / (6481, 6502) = -0.11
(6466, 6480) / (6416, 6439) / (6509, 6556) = -0.12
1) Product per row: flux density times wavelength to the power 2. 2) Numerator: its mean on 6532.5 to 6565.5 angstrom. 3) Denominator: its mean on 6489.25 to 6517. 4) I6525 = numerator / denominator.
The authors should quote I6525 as 1.05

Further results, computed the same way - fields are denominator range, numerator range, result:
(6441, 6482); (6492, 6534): 1.04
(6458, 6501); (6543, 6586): 1.06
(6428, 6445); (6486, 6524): 1.06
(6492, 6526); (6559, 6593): 1.04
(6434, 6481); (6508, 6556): 1.08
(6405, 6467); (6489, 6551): 1.08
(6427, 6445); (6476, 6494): 1.06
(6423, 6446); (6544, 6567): 1.10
